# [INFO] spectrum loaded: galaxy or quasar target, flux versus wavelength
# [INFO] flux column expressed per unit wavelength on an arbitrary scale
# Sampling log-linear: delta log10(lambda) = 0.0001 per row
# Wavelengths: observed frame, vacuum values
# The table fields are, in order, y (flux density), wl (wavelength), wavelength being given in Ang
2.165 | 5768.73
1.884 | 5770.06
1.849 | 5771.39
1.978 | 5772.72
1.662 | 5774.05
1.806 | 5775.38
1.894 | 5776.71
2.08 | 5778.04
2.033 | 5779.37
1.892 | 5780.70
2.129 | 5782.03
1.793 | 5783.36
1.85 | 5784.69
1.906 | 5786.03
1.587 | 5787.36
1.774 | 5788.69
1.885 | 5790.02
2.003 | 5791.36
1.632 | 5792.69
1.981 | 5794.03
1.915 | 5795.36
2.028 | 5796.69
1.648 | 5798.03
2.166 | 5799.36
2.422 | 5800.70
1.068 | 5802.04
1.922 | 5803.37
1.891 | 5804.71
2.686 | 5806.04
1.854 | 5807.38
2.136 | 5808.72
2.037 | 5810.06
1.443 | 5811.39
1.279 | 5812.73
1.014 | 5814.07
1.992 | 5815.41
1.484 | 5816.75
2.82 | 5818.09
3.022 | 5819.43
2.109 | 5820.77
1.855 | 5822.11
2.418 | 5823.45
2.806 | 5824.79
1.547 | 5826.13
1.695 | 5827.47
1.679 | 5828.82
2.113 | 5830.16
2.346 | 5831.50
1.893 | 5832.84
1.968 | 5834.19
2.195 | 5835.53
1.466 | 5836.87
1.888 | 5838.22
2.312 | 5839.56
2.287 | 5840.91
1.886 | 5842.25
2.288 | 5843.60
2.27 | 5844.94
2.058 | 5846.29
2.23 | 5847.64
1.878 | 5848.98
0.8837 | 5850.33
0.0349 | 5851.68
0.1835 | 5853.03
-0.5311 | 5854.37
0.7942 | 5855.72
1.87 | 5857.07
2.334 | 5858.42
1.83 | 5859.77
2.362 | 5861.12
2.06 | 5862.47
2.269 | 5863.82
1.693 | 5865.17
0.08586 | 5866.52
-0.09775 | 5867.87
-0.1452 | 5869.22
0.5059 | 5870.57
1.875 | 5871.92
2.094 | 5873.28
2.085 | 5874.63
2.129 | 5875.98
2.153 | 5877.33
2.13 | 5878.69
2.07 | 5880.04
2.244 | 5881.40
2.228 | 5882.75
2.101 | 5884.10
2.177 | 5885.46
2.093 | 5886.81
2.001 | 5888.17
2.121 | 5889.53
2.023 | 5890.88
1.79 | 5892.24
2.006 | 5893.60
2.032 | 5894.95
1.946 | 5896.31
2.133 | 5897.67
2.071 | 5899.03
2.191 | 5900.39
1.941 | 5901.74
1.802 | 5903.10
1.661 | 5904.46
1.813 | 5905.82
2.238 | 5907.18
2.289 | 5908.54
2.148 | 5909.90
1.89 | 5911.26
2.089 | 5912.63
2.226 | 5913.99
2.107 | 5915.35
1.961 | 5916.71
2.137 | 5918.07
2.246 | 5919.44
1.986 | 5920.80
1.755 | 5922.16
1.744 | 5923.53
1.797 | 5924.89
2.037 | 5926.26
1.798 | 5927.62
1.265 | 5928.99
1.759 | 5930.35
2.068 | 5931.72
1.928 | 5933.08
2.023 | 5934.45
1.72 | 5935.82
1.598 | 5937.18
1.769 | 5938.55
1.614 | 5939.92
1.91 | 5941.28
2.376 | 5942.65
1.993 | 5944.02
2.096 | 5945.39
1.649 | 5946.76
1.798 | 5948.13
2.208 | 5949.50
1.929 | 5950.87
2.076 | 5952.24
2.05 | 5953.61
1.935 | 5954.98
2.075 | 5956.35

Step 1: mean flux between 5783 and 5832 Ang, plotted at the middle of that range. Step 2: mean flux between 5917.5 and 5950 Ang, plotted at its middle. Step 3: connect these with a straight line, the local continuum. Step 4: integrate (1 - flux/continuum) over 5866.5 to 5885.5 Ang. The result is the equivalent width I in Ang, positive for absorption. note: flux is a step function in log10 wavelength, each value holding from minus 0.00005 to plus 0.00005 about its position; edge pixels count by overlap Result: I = 2.99 Ang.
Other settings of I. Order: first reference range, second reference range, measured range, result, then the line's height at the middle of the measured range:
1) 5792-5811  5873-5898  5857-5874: 5.1 Ang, 2.05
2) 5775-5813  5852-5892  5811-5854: -2.1 Ang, 1.75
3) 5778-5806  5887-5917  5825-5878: 9.5 Ang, 1.97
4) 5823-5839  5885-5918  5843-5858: 5.4 Ang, 2.01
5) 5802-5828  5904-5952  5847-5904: 8.6 Ang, 1.95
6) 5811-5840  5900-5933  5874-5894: -1.3 Ang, 1.96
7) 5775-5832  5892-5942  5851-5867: 5.6 Ang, 1.94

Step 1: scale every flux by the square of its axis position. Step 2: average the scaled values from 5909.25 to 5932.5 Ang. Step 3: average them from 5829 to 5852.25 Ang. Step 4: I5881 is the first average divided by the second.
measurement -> 1.06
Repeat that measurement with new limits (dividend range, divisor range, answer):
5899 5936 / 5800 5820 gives 1.05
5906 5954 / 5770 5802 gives 1.08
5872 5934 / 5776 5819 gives 1.10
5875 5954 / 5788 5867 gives 1.12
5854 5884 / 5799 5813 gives 0.84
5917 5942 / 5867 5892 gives 1.07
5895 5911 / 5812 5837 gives 1.04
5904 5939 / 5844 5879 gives 1.38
